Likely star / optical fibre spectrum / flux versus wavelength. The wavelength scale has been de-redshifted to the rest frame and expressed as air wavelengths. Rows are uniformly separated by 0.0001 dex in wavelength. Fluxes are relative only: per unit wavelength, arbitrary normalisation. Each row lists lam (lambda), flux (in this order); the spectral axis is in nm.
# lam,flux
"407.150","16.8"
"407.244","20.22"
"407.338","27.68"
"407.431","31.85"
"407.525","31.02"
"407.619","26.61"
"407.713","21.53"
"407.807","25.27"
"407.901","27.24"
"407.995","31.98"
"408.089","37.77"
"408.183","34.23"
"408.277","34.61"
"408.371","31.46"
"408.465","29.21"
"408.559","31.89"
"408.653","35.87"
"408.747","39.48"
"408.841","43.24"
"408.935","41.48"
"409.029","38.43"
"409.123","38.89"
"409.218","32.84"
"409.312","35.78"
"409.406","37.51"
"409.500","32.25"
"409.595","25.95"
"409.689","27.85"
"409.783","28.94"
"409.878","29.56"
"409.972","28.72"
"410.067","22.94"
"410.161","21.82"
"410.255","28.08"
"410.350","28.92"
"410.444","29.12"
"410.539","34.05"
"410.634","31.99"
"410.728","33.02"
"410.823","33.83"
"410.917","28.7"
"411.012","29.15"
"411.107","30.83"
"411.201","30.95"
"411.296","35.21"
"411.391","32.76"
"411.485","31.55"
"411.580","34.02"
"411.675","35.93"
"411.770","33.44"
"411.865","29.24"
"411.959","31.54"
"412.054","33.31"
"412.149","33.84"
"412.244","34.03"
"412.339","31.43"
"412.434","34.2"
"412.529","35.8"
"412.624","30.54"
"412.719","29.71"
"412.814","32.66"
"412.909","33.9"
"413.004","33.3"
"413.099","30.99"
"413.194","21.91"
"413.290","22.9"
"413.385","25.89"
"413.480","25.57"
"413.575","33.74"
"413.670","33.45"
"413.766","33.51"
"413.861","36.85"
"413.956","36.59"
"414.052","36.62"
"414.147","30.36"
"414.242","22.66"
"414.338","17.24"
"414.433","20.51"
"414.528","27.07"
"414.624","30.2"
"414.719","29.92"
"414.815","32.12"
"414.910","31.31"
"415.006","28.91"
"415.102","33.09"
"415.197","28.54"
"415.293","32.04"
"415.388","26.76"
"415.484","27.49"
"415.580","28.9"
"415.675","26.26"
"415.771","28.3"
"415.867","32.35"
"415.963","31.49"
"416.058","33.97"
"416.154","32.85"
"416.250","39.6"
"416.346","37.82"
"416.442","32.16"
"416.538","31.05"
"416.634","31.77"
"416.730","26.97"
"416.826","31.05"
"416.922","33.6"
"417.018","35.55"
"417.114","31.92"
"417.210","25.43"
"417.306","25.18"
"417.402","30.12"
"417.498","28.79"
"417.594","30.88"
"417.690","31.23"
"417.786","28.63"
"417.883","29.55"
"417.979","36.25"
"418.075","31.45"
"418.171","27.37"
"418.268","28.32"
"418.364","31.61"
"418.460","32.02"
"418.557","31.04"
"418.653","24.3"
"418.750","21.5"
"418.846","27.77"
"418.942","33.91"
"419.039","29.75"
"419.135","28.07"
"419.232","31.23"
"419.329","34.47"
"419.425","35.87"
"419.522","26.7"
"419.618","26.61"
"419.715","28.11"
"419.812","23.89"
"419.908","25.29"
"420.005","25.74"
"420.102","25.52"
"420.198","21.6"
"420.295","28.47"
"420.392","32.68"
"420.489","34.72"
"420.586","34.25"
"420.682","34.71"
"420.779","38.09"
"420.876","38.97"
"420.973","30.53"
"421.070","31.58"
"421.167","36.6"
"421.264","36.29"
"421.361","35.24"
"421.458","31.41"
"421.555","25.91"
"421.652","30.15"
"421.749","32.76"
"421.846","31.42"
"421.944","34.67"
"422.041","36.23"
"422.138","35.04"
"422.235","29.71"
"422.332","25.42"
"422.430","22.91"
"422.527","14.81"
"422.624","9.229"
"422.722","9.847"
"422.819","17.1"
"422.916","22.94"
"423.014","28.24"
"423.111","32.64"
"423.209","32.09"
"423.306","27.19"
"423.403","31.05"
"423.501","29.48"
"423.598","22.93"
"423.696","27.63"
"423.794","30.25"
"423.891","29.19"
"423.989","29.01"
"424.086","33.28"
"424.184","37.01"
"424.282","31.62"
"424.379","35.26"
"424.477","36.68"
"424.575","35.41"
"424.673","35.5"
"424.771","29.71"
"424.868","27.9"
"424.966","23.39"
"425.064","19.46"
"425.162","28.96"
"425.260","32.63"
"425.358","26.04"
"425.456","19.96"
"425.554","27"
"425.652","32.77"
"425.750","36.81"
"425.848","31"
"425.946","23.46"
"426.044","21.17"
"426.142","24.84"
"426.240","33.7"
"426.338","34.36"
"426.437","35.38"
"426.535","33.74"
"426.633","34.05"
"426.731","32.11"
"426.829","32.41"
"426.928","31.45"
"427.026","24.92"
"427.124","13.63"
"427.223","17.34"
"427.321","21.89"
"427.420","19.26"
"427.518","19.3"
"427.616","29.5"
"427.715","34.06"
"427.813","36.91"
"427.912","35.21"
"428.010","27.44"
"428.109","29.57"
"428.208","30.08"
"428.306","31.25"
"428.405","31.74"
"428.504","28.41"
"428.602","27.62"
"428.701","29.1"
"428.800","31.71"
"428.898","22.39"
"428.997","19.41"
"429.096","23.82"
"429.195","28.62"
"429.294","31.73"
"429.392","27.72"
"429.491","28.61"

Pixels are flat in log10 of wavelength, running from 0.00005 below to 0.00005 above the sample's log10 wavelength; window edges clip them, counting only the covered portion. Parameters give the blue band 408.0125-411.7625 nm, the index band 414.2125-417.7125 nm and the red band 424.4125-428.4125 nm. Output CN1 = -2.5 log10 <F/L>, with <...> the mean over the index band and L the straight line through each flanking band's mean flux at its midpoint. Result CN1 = 0.04 mag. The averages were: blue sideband 32.5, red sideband 28.8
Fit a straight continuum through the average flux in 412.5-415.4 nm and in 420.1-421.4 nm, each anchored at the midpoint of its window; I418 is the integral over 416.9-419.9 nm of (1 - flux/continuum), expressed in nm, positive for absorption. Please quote 0.22 nm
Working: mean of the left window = 29.8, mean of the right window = 33.1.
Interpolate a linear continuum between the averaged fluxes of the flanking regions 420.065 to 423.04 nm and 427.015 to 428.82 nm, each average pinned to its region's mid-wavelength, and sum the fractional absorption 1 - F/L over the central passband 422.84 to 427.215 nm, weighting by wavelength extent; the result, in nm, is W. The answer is -0.198 nm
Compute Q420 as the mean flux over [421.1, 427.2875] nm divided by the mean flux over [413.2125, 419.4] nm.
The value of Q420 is 1.0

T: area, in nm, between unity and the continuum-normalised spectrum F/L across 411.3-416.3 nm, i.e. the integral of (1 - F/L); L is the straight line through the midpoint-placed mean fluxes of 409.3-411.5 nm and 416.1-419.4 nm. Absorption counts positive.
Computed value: -0.06 nm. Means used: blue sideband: 30.3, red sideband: 30.7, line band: 30.8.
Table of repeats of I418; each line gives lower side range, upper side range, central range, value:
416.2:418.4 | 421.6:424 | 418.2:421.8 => -0.180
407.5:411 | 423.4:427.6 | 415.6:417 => -0.081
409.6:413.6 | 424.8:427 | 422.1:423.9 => 0.272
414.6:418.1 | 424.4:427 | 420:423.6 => 0.164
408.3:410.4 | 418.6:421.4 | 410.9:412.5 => -0.027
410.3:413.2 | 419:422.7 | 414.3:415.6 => 0.126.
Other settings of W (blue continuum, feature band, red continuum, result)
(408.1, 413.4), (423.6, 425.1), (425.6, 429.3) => -0.077 nm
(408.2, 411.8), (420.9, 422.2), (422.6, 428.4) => -0.160 nm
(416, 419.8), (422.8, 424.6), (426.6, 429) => -0.074 nm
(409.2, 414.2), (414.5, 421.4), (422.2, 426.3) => -0.288 nm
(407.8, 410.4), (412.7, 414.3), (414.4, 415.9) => -0.034 nm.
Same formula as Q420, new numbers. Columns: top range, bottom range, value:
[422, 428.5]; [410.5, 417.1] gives 0.91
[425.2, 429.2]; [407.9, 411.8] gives 0.87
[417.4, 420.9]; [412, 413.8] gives 0.96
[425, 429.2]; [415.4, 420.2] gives 0.94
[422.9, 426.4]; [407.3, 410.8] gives 0.93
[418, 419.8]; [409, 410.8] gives 0.95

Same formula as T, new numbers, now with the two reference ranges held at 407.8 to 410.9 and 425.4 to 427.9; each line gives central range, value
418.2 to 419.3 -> 0.03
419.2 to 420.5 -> 0.06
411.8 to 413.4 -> 0.03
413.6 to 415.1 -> 0.05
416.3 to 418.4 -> -0.03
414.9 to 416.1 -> 0.04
